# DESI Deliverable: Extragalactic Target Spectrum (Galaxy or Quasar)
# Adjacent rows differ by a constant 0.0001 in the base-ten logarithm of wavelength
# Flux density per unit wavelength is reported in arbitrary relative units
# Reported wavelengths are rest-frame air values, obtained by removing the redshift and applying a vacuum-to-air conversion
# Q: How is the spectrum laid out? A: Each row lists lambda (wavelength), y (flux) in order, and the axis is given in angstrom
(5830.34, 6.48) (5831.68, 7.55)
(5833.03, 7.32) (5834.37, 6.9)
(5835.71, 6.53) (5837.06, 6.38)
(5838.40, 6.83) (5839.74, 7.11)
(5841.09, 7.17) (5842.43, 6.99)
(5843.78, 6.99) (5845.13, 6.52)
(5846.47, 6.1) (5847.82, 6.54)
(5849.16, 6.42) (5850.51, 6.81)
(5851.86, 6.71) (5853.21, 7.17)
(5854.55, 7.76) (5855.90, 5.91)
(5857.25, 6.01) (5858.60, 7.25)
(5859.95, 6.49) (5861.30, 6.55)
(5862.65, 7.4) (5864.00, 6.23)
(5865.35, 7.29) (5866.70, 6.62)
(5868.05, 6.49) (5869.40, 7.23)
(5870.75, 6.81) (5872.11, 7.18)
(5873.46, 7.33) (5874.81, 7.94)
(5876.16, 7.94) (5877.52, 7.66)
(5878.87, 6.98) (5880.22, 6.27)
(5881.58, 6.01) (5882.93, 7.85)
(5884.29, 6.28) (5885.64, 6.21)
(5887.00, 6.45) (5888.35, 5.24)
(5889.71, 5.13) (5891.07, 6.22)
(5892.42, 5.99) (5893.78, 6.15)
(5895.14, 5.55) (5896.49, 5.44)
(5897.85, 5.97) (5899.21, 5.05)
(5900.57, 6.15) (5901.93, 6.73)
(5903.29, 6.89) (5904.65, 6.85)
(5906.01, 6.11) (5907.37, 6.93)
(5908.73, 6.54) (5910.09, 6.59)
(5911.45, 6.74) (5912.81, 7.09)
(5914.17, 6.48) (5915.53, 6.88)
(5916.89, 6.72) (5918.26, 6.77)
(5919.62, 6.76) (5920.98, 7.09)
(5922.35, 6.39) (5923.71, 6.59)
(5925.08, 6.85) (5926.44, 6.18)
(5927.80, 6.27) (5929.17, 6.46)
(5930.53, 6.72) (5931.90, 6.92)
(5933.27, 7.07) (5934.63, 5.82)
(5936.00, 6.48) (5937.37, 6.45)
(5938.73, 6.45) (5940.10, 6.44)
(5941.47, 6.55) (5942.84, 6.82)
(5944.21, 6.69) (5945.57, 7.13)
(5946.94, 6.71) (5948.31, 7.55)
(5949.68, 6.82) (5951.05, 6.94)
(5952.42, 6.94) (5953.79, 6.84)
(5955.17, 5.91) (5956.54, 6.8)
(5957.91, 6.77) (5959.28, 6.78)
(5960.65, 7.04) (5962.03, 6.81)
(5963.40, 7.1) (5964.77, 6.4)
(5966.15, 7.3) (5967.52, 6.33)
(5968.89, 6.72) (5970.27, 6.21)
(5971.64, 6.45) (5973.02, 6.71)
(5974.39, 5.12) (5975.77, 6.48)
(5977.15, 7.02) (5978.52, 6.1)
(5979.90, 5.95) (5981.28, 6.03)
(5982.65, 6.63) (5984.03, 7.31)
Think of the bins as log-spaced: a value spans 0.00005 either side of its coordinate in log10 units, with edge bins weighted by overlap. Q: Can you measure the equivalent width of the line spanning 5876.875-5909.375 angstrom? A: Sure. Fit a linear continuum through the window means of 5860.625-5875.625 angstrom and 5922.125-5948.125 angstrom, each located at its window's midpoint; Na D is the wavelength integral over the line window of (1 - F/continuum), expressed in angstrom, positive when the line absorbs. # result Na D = 2.8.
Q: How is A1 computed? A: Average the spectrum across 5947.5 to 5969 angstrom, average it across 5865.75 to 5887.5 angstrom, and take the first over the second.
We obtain 1.0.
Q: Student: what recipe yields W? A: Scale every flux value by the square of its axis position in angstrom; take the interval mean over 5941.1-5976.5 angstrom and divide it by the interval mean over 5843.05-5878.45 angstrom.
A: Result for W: 1.00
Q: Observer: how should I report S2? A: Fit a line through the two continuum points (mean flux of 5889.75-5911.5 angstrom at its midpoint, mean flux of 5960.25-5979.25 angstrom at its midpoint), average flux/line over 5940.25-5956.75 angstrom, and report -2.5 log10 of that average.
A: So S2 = -0.06 mag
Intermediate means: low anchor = 6.2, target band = 6.79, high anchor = 6.55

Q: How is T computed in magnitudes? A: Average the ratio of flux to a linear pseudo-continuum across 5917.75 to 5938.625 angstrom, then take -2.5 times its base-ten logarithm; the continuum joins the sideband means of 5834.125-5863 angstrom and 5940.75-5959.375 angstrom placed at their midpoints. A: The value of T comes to 0.03 mag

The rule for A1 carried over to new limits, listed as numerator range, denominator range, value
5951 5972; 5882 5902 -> 1.12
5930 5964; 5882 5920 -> 1.06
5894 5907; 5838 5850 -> 0.91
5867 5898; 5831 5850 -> 0.96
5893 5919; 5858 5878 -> 0.90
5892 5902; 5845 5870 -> 0.87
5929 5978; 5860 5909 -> 1.02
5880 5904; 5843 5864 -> 0.91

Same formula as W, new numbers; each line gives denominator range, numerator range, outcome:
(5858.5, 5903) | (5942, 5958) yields 1.07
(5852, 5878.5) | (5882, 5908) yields 0.89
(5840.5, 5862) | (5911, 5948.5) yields 1.02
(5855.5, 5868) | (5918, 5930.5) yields 1.01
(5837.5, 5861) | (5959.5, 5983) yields 1.00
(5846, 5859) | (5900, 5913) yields 1.02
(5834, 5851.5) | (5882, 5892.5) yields 0.93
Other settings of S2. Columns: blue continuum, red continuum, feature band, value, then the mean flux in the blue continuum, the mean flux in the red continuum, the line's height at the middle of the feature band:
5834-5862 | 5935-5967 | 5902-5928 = 0.01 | 6.72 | 6.76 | 6.74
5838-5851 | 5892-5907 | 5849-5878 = -0.07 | 6.75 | 6.1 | 6.52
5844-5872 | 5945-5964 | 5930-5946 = 0.04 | 6.73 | 6.86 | 6.84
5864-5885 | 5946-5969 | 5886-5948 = 0.08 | 7.03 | 6.81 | 6.92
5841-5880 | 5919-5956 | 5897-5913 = 0.05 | 6.9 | 6.66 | 6.76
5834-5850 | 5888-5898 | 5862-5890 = -0.13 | 6.71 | 5.71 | 6.04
